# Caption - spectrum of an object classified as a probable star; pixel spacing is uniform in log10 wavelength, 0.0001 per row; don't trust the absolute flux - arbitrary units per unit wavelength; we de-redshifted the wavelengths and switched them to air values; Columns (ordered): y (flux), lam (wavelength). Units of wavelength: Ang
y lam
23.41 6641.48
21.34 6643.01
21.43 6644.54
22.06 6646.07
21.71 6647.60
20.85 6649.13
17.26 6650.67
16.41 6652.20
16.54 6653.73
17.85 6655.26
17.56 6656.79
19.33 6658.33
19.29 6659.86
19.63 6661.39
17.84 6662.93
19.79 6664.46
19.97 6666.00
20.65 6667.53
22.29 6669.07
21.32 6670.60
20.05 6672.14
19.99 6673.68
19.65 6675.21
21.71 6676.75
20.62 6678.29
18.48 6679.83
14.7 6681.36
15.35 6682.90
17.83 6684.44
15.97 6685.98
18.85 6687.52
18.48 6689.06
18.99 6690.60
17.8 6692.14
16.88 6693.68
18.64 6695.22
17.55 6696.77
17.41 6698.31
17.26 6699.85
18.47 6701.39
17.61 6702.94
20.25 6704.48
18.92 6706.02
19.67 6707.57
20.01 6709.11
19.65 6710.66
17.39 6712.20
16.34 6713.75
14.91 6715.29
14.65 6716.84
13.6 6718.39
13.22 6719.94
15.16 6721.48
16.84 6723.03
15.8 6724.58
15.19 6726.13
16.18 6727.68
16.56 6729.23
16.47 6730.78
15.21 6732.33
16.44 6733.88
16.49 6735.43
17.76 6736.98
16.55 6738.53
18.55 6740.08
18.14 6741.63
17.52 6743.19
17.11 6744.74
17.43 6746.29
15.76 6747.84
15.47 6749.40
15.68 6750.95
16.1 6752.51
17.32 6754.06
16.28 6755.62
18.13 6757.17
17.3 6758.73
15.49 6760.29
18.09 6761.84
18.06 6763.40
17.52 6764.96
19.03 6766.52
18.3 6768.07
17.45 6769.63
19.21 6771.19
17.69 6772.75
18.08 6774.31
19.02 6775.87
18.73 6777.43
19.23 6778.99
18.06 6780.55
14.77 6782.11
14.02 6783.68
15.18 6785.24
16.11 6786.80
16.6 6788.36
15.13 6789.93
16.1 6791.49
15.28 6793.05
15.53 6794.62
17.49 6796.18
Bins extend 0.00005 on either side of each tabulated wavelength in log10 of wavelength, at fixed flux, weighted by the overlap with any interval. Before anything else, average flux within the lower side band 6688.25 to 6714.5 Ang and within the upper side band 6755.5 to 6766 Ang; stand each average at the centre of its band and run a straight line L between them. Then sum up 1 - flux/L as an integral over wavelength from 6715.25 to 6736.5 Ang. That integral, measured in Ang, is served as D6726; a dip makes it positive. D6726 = 2.8 Ang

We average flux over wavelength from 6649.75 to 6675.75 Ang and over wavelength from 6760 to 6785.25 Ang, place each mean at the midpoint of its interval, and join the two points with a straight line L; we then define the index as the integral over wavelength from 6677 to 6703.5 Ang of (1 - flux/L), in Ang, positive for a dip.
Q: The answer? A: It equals 1.4 Ang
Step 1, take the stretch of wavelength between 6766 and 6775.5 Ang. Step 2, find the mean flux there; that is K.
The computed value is 18.3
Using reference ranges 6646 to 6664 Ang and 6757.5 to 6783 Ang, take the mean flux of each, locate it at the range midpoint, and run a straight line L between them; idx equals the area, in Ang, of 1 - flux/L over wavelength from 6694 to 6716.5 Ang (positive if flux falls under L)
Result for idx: 0.4 Ang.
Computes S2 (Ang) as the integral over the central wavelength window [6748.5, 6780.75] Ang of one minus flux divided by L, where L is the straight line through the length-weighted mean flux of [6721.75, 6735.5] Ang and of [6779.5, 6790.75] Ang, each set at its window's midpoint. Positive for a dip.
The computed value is -3.5 Ang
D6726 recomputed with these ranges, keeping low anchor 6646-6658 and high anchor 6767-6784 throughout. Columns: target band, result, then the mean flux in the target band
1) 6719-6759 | 3.5 Ang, 16.5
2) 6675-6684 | 0.1 Ang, 18.3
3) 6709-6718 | 0.7 Ang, 16.8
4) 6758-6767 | 0.2 Ang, 17.5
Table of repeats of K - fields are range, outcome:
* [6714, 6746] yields 16.1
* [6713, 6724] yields 15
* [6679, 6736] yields 17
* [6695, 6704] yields 17.8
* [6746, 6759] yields 16.5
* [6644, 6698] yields 18.9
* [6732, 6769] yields 17.1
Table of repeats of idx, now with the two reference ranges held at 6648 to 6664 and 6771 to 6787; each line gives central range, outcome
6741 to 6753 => 0.6 Ang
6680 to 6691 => 0.6 Ang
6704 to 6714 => -0.6 Ang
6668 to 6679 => -1.6 Ang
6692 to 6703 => 0.2 Ang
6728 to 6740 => 0.7 Ang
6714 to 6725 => 1.8 Ang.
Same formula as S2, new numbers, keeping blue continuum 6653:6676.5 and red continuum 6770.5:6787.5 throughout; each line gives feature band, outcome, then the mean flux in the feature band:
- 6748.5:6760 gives 0.8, 16.5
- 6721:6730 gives 1.1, 16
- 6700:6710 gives -0.2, 19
